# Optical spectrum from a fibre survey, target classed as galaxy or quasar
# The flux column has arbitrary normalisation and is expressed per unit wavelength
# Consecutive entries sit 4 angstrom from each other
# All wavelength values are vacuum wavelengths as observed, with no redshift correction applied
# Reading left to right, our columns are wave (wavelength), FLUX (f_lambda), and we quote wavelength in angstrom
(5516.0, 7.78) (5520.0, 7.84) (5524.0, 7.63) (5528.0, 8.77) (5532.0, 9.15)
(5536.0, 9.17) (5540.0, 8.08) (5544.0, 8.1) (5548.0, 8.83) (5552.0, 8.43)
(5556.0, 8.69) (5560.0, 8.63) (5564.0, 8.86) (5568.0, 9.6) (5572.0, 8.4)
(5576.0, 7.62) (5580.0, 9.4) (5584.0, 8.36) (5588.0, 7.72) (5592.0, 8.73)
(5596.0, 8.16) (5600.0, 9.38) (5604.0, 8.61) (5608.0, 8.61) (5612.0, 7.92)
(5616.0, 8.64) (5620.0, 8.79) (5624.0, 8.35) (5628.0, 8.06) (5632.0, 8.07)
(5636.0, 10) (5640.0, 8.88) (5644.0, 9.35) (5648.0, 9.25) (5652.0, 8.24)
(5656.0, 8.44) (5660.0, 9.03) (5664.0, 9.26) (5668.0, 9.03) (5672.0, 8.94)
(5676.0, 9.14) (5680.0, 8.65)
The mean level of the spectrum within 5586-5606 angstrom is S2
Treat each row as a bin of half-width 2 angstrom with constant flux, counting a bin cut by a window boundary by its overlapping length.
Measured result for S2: 8.52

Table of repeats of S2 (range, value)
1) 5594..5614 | 8.54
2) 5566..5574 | 9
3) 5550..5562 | 8.58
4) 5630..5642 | 8.98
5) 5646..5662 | 8.74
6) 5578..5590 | 8.49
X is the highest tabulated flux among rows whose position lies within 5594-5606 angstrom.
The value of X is 9.38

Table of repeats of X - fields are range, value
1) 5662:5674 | 9.26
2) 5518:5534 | 9.15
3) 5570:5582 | 9.4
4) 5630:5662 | 10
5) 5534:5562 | 9.17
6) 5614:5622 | 8.79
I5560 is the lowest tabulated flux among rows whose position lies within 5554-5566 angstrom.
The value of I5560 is 8.63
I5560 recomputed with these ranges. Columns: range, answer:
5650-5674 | 8.24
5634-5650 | 8.88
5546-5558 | 8.43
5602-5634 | 7.92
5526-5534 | 8.77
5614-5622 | 8.64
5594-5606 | 8.16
